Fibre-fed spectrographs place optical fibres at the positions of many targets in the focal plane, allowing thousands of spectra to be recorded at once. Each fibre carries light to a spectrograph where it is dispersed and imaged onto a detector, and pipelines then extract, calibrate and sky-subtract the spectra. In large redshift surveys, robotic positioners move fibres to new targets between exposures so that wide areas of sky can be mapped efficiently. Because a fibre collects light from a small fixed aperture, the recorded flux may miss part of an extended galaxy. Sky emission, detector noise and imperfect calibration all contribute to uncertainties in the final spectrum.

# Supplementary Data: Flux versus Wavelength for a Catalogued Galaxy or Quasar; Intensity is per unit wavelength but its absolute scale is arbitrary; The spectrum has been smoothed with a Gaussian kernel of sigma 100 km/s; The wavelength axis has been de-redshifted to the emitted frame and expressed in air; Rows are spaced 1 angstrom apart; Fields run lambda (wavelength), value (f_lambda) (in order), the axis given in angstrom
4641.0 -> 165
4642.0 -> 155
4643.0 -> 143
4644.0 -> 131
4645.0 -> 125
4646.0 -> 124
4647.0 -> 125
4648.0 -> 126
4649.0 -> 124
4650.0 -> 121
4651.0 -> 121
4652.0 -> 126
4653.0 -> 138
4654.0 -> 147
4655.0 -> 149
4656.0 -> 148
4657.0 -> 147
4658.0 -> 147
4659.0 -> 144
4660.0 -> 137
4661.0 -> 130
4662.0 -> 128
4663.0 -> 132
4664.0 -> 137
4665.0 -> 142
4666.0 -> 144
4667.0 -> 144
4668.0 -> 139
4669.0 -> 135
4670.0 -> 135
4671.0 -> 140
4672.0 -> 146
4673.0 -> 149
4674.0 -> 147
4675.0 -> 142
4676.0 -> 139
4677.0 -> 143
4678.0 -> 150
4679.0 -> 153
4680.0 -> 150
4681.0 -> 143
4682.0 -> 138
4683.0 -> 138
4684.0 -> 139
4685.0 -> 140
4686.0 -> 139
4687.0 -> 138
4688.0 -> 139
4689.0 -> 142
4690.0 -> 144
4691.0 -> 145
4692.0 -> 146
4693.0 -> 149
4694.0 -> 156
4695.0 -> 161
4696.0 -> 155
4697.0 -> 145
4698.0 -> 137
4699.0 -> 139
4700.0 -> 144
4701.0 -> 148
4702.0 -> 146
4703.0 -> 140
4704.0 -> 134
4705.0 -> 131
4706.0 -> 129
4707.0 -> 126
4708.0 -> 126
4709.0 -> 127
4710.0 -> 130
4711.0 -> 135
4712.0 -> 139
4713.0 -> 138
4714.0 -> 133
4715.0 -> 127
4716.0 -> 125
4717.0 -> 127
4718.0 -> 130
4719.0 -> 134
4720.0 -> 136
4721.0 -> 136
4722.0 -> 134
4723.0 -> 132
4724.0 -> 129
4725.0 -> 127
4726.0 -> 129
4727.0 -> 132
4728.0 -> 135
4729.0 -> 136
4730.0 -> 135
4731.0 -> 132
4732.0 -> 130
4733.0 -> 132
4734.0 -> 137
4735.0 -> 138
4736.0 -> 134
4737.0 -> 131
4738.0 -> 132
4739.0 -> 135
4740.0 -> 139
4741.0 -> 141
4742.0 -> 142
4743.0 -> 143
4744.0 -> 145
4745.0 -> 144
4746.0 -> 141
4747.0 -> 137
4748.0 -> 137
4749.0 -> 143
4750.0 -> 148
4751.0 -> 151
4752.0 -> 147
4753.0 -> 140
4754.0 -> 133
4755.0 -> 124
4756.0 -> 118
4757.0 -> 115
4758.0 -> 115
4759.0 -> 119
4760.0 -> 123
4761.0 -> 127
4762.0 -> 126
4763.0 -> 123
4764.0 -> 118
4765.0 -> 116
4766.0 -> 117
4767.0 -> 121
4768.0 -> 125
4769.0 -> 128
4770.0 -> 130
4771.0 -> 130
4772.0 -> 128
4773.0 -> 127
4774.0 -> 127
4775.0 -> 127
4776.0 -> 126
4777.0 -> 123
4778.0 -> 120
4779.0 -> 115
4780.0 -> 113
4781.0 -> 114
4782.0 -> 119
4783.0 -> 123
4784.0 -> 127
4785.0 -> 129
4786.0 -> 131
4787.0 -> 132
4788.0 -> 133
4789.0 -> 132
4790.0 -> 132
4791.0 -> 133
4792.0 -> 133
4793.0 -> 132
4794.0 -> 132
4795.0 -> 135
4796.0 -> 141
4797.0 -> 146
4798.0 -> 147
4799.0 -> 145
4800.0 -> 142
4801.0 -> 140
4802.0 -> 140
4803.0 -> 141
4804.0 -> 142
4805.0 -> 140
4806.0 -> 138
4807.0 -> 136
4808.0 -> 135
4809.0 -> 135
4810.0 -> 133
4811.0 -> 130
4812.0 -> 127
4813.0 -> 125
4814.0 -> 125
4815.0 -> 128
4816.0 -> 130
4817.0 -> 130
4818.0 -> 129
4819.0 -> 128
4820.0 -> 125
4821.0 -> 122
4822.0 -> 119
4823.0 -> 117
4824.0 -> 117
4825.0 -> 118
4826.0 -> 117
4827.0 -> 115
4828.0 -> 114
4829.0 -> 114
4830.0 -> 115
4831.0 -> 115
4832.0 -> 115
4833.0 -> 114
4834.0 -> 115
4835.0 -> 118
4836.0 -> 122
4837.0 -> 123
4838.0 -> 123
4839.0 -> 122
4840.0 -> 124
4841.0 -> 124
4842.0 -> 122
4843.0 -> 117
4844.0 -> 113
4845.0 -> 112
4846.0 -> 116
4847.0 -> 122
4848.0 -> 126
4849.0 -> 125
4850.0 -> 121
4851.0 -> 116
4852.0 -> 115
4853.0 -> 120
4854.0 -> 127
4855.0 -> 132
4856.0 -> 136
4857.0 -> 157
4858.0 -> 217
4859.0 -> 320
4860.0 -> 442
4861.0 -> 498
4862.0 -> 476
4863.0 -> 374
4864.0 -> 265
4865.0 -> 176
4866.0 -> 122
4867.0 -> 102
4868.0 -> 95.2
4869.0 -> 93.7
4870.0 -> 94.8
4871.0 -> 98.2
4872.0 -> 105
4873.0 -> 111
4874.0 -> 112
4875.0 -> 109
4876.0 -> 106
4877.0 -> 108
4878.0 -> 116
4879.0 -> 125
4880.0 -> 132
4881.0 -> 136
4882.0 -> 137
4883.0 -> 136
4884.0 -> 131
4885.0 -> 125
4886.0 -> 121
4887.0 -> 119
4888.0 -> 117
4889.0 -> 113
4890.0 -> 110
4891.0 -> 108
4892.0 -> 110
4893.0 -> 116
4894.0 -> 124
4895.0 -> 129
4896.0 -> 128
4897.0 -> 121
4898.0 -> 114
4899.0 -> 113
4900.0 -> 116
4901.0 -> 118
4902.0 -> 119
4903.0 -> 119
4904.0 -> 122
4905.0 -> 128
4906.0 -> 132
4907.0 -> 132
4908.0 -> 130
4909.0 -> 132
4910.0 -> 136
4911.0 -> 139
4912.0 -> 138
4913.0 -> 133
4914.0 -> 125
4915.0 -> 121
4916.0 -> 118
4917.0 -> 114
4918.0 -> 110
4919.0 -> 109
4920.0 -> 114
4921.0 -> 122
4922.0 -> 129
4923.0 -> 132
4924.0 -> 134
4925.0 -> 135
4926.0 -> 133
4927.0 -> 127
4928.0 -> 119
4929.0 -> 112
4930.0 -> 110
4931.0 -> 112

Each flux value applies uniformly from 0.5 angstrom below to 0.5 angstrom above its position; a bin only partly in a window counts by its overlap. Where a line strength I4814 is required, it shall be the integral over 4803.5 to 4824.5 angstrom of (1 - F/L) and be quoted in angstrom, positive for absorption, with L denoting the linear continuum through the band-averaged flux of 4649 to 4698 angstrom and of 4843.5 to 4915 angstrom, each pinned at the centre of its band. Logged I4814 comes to 2.2 angstrom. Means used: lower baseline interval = 142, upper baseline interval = 146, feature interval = 129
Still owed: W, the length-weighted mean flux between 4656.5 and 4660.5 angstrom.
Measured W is 144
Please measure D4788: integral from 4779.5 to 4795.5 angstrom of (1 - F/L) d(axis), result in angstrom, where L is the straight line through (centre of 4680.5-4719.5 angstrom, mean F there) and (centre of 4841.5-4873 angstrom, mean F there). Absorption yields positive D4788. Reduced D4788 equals 3.1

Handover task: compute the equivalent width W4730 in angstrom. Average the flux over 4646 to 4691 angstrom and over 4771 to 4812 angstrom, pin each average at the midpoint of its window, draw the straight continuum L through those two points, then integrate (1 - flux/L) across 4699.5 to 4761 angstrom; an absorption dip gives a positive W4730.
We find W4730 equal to 0.7 angstrom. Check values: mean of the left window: 139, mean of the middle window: 134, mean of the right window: 132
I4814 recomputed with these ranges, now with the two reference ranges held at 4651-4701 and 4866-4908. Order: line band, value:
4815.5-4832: 0.6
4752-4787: 2.0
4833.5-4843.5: 0.2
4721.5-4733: 0.4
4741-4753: -0.8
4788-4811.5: -1.8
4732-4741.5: 0.0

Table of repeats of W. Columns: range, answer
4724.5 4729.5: 132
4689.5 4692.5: 145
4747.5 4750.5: 143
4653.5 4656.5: 148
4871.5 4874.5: 109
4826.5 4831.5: 115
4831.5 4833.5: 114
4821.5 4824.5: 118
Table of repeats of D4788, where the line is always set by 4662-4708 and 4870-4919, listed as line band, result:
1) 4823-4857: 1.6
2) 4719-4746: 0.3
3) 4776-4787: 0.8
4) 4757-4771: 1.2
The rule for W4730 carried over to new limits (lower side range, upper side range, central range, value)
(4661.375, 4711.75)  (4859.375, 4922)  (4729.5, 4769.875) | 2.8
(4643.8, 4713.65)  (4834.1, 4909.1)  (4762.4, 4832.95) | 7.2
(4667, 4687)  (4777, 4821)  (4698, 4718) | 0.8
